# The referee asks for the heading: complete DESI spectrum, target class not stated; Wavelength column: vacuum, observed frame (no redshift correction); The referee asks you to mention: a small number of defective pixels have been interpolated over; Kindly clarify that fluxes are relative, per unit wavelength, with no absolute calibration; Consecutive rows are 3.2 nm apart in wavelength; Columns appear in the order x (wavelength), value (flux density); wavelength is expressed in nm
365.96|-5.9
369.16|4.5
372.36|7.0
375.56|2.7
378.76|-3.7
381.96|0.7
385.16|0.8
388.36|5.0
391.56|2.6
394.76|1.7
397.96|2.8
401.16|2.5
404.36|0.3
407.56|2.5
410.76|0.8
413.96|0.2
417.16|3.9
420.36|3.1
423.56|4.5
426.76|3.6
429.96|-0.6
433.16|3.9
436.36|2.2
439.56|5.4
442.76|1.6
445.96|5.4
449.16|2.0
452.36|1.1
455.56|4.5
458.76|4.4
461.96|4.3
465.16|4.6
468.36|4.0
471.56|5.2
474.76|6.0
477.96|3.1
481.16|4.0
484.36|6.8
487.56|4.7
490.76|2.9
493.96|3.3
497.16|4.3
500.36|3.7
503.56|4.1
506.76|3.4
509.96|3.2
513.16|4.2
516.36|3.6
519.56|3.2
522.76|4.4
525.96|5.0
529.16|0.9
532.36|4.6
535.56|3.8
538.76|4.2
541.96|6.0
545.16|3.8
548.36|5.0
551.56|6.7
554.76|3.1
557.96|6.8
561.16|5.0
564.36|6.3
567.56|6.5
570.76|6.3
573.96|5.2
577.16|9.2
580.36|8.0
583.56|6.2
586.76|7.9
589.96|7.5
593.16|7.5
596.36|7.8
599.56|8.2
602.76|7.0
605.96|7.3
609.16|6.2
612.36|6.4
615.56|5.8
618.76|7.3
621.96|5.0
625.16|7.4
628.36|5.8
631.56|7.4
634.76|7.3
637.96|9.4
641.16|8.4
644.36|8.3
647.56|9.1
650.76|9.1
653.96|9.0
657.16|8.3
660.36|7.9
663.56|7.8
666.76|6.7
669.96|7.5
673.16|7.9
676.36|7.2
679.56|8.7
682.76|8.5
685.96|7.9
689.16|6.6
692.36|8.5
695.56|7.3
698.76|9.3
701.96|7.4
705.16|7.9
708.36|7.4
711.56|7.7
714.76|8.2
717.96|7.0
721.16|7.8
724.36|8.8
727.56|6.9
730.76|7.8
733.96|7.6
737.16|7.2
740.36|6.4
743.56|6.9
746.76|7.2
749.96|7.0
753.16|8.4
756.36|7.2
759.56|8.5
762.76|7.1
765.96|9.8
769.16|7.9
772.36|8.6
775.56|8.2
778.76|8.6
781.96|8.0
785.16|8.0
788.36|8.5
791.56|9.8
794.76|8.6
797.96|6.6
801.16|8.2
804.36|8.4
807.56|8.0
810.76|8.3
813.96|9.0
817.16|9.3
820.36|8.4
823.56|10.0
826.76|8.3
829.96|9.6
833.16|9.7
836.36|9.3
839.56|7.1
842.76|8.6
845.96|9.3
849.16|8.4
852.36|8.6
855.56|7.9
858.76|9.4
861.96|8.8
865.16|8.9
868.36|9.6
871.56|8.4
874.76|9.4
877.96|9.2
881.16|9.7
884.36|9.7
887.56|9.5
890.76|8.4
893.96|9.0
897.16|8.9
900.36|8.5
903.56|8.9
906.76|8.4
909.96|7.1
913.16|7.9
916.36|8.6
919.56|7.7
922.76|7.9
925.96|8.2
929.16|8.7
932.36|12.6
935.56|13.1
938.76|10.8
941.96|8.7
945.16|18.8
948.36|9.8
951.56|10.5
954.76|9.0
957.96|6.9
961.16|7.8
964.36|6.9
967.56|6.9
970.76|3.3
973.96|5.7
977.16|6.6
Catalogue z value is 0.426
